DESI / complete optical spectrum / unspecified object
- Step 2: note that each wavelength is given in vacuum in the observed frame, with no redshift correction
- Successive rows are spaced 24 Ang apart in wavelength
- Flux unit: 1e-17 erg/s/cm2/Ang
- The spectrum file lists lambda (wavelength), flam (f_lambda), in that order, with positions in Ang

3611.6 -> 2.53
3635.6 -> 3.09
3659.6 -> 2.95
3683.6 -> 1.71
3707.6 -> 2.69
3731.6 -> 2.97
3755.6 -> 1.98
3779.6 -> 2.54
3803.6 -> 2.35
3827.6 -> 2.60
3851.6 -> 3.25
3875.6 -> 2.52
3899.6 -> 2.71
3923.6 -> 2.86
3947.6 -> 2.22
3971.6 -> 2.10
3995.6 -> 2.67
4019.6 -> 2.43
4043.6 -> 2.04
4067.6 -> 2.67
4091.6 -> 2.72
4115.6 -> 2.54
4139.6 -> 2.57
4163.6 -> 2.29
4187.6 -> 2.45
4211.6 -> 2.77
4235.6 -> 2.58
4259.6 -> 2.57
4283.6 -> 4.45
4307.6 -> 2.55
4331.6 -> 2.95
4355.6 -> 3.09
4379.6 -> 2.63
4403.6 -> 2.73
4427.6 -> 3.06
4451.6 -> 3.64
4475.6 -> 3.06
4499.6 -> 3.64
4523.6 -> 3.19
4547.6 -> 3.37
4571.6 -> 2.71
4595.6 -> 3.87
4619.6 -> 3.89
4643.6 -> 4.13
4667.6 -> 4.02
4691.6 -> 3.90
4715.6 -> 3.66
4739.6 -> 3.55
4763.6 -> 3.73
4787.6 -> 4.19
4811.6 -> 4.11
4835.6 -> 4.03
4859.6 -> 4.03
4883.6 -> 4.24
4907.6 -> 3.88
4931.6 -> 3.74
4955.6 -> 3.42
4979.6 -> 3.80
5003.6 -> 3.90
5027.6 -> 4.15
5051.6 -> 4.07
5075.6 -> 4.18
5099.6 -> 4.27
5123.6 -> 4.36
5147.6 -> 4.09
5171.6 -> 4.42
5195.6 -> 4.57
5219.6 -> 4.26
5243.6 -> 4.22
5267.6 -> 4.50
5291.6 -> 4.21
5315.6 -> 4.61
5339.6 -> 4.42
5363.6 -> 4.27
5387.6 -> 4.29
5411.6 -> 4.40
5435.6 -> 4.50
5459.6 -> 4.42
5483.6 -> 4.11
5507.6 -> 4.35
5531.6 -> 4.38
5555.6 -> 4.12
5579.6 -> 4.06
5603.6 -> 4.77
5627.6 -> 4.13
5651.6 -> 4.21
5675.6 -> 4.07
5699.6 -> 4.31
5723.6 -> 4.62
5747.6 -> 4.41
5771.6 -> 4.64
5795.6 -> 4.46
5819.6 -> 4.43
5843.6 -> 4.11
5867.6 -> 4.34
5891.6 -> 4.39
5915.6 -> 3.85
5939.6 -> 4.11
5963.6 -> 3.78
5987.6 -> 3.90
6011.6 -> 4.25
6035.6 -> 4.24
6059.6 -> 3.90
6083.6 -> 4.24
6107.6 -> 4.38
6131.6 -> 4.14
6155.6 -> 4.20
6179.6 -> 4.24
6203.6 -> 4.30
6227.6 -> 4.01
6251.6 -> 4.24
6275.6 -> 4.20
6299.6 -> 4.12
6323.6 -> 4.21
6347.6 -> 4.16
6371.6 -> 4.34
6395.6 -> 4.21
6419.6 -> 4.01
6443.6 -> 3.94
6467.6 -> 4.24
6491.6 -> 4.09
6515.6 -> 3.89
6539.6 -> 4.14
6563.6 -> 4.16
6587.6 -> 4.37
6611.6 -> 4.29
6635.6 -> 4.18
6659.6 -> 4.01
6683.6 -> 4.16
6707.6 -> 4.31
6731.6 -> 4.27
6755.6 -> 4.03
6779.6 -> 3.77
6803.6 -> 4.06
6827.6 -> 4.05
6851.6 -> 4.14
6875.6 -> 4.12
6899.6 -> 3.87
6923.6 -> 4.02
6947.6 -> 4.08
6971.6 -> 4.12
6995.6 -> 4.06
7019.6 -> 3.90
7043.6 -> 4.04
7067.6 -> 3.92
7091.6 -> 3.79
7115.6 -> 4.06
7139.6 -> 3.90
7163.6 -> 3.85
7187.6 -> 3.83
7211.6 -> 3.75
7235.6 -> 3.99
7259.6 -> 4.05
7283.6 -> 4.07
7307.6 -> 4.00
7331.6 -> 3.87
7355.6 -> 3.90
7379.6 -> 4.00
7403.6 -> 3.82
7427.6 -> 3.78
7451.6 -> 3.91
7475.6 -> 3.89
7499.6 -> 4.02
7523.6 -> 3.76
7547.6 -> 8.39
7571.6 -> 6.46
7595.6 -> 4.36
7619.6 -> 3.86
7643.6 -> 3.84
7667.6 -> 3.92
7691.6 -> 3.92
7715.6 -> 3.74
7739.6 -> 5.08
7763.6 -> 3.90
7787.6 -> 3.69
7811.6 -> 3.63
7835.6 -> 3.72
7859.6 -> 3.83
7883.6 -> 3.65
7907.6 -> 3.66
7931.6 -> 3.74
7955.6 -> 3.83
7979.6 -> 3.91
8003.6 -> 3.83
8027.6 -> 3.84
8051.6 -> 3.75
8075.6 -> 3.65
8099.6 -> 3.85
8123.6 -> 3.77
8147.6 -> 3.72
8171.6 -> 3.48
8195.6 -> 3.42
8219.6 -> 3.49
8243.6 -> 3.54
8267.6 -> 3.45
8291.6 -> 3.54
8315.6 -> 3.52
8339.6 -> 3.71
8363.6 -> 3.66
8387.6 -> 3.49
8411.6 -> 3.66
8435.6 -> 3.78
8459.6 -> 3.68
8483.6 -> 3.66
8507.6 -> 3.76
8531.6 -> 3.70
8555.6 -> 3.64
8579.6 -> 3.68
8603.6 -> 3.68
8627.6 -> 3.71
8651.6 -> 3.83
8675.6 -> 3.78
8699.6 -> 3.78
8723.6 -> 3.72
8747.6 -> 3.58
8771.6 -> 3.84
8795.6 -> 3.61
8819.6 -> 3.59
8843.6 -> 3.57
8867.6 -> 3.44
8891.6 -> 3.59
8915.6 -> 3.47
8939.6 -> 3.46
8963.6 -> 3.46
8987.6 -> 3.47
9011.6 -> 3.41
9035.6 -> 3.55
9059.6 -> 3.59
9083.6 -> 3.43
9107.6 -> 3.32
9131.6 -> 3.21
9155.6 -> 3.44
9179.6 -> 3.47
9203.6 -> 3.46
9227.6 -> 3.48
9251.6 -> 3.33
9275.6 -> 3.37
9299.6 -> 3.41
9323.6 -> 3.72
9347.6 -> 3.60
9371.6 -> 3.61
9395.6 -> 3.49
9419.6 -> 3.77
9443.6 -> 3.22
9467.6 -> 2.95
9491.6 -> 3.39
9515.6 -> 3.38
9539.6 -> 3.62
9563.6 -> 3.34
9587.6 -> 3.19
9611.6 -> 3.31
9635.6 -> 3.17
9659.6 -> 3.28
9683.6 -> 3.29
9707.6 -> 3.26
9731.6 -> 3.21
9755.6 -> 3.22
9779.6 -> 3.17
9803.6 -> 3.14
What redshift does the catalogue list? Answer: 0.15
